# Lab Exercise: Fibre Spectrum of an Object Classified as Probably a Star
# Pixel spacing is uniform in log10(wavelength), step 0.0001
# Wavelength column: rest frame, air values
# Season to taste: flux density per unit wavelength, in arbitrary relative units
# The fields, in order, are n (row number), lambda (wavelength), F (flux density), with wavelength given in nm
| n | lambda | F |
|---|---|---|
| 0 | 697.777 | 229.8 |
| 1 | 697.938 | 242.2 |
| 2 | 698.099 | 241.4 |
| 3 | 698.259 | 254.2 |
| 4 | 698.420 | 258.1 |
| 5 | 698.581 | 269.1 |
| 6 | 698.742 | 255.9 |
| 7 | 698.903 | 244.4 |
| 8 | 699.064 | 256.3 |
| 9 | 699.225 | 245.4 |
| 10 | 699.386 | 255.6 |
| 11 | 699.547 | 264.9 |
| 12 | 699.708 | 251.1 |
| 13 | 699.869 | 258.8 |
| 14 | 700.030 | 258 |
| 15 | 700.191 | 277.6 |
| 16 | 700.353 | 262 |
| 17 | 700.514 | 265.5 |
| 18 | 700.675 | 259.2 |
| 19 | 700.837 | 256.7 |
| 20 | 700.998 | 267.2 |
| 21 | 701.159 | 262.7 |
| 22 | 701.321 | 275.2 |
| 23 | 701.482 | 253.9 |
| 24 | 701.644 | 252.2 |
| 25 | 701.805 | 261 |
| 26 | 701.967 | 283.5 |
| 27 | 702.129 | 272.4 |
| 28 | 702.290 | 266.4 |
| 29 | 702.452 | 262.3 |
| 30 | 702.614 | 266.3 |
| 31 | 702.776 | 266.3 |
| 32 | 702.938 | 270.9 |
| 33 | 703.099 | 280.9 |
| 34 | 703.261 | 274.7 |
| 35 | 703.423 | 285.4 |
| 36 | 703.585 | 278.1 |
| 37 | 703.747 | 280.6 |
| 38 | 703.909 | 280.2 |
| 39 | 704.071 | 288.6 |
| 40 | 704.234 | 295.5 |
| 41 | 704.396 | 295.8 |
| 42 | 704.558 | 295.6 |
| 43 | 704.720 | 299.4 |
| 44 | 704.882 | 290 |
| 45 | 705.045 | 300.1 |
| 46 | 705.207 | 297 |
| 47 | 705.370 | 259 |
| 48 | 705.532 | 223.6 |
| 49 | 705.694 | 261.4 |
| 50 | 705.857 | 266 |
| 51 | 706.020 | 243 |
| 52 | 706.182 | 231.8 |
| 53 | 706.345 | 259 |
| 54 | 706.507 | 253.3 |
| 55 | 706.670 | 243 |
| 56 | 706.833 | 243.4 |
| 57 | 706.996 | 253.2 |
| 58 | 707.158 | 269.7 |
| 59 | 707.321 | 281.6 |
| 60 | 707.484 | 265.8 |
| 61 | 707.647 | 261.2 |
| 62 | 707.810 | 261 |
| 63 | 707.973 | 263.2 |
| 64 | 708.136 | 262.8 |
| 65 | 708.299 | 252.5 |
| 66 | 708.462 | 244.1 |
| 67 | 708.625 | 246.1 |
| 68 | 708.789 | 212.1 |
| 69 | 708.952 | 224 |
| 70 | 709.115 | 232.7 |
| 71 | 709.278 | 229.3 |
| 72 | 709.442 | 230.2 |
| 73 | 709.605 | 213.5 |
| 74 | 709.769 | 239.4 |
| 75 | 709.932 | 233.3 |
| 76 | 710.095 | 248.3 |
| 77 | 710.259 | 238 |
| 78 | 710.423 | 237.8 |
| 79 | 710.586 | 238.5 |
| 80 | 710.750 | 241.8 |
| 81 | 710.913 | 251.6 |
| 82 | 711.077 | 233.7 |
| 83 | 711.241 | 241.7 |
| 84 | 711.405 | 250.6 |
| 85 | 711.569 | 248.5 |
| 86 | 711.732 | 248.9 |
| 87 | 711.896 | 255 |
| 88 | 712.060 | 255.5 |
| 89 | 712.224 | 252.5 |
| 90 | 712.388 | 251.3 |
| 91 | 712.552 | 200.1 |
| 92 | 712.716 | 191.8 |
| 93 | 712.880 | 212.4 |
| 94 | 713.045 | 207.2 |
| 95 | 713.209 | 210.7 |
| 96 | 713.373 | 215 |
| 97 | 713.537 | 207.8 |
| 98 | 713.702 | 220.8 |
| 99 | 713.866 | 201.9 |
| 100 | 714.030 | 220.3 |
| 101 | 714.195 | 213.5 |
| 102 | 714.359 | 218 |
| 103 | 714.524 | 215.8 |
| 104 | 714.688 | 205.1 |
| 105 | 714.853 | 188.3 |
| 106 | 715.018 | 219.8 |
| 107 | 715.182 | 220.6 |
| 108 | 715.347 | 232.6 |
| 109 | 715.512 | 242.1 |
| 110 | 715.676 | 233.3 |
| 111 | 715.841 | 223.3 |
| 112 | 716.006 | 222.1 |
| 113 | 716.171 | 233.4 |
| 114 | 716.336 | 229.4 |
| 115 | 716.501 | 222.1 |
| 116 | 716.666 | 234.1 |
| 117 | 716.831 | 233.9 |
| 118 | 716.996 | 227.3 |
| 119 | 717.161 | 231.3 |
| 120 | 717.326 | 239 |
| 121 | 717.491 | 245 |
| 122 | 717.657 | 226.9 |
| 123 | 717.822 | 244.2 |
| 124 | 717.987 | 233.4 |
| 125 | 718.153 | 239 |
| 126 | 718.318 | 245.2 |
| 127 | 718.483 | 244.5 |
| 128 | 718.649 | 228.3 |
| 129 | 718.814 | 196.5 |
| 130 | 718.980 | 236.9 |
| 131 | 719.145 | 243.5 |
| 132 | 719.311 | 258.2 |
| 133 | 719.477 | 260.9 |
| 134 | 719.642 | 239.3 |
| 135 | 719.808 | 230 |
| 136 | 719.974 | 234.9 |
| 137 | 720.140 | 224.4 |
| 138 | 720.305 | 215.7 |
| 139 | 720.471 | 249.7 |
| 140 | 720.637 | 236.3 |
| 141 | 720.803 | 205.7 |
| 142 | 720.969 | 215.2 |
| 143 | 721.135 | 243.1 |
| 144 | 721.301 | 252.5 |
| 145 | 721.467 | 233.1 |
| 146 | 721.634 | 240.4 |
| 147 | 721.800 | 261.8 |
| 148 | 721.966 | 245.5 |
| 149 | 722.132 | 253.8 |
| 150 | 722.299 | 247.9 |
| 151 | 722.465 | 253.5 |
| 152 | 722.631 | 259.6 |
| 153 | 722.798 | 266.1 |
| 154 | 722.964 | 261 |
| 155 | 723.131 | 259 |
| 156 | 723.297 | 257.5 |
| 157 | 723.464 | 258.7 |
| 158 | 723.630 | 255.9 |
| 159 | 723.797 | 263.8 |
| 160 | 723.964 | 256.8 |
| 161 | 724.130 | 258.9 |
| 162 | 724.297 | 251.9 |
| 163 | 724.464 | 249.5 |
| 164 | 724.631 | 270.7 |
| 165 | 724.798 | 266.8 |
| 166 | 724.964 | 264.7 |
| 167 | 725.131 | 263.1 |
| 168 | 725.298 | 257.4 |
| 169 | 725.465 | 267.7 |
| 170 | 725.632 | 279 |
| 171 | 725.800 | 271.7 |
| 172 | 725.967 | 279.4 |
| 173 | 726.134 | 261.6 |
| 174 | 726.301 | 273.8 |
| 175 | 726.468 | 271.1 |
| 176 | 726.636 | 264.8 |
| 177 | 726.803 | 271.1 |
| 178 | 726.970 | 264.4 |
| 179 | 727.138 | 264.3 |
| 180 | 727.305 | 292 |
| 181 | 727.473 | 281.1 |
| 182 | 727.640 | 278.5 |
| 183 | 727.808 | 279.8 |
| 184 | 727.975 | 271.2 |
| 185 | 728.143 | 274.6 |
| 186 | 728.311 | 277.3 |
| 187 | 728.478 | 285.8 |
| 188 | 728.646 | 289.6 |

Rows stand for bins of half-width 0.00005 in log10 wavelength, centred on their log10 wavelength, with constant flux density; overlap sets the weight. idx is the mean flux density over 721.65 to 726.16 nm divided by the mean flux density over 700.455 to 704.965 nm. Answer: 0.95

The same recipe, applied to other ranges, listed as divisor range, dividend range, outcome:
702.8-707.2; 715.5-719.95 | 0.87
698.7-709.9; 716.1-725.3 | 0.93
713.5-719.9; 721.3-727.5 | 1.15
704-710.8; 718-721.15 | 0.92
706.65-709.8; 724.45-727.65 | 1.09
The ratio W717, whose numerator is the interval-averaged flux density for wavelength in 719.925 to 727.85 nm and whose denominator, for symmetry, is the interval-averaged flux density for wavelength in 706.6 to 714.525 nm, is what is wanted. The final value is 1.09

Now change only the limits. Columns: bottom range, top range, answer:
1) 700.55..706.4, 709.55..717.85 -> 0.84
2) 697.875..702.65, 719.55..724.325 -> 0.95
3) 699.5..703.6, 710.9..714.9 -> 0.84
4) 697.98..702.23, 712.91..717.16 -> 0.85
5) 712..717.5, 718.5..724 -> 1.10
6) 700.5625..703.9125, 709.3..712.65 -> 0.89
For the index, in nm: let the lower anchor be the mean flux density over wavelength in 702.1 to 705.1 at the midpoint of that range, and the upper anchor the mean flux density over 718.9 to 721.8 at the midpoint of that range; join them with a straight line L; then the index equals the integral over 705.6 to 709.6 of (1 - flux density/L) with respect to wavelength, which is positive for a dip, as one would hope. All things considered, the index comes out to 0.33 nm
